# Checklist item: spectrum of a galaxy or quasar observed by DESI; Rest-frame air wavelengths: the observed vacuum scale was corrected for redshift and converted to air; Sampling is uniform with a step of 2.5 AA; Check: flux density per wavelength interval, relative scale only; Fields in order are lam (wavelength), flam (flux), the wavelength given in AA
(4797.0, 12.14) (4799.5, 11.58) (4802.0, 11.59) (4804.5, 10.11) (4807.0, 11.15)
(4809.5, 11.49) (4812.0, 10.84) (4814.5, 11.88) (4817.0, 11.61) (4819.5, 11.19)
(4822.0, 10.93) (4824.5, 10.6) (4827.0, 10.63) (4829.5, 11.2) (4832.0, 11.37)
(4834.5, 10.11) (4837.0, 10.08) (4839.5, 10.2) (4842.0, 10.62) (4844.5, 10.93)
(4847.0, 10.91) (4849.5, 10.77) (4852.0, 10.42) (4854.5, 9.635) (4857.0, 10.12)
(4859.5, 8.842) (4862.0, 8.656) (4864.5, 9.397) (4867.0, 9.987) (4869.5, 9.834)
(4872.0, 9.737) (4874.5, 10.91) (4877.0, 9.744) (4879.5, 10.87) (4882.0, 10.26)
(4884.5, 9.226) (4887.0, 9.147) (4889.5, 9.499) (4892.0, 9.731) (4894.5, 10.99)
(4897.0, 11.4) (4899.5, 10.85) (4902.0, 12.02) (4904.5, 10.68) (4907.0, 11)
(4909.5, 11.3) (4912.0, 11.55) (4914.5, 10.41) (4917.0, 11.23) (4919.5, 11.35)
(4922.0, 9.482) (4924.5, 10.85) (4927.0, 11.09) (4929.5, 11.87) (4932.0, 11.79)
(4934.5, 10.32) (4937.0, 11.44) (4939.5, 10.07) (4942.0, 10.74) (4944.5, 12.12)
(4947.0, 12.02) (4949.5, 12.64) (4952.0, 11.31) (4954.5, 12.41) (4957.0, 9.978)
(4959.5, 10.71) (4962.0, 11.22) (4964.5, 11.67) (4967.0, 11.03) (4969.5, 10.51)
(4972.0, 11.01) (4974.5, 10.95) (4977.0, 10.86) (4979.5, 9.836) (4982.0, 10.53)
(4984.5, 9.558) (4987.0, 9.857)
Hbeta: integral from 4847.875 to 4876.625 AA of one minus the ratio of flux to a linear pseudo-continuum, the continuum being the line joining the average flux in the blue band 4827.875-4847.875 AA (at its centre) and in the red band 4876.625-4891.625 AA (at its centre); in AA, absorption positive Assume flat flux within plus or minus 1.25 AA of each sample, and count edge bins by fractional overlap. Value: 1.0 AA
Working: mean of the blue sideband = 10.7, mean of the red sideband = 9.79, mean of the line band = 9.86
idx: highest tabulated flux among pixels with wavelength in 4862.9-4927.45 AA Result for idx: 12.02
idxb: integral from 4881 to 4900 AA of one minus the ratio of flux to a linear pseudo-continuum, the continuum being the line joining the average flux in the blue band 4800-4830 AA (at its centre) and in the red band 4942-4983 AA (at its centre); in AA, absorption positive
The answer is 1.8 AA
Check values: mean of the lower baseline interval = 11.1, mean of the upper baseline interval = 11.2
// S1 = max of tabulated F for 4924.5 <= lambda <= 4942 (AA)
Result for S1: 11.87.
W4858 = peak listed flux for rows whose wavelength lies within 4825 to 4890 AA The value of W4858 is 11.37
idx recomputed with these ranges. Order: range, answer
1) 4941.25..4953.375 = 12.64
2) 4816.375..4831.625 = 11.61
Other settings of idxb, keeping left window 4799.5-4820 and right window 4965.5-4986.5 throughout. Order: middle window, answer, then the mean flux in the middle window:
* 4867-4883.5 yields 1.2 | 10.2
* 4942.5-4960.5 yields -1.6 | 11.6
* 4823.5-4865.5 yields 3.2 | 10.3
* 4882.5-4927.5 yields 0.8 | 10.6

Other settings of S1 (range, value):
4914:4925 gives 11.35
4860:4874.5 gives 10.91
